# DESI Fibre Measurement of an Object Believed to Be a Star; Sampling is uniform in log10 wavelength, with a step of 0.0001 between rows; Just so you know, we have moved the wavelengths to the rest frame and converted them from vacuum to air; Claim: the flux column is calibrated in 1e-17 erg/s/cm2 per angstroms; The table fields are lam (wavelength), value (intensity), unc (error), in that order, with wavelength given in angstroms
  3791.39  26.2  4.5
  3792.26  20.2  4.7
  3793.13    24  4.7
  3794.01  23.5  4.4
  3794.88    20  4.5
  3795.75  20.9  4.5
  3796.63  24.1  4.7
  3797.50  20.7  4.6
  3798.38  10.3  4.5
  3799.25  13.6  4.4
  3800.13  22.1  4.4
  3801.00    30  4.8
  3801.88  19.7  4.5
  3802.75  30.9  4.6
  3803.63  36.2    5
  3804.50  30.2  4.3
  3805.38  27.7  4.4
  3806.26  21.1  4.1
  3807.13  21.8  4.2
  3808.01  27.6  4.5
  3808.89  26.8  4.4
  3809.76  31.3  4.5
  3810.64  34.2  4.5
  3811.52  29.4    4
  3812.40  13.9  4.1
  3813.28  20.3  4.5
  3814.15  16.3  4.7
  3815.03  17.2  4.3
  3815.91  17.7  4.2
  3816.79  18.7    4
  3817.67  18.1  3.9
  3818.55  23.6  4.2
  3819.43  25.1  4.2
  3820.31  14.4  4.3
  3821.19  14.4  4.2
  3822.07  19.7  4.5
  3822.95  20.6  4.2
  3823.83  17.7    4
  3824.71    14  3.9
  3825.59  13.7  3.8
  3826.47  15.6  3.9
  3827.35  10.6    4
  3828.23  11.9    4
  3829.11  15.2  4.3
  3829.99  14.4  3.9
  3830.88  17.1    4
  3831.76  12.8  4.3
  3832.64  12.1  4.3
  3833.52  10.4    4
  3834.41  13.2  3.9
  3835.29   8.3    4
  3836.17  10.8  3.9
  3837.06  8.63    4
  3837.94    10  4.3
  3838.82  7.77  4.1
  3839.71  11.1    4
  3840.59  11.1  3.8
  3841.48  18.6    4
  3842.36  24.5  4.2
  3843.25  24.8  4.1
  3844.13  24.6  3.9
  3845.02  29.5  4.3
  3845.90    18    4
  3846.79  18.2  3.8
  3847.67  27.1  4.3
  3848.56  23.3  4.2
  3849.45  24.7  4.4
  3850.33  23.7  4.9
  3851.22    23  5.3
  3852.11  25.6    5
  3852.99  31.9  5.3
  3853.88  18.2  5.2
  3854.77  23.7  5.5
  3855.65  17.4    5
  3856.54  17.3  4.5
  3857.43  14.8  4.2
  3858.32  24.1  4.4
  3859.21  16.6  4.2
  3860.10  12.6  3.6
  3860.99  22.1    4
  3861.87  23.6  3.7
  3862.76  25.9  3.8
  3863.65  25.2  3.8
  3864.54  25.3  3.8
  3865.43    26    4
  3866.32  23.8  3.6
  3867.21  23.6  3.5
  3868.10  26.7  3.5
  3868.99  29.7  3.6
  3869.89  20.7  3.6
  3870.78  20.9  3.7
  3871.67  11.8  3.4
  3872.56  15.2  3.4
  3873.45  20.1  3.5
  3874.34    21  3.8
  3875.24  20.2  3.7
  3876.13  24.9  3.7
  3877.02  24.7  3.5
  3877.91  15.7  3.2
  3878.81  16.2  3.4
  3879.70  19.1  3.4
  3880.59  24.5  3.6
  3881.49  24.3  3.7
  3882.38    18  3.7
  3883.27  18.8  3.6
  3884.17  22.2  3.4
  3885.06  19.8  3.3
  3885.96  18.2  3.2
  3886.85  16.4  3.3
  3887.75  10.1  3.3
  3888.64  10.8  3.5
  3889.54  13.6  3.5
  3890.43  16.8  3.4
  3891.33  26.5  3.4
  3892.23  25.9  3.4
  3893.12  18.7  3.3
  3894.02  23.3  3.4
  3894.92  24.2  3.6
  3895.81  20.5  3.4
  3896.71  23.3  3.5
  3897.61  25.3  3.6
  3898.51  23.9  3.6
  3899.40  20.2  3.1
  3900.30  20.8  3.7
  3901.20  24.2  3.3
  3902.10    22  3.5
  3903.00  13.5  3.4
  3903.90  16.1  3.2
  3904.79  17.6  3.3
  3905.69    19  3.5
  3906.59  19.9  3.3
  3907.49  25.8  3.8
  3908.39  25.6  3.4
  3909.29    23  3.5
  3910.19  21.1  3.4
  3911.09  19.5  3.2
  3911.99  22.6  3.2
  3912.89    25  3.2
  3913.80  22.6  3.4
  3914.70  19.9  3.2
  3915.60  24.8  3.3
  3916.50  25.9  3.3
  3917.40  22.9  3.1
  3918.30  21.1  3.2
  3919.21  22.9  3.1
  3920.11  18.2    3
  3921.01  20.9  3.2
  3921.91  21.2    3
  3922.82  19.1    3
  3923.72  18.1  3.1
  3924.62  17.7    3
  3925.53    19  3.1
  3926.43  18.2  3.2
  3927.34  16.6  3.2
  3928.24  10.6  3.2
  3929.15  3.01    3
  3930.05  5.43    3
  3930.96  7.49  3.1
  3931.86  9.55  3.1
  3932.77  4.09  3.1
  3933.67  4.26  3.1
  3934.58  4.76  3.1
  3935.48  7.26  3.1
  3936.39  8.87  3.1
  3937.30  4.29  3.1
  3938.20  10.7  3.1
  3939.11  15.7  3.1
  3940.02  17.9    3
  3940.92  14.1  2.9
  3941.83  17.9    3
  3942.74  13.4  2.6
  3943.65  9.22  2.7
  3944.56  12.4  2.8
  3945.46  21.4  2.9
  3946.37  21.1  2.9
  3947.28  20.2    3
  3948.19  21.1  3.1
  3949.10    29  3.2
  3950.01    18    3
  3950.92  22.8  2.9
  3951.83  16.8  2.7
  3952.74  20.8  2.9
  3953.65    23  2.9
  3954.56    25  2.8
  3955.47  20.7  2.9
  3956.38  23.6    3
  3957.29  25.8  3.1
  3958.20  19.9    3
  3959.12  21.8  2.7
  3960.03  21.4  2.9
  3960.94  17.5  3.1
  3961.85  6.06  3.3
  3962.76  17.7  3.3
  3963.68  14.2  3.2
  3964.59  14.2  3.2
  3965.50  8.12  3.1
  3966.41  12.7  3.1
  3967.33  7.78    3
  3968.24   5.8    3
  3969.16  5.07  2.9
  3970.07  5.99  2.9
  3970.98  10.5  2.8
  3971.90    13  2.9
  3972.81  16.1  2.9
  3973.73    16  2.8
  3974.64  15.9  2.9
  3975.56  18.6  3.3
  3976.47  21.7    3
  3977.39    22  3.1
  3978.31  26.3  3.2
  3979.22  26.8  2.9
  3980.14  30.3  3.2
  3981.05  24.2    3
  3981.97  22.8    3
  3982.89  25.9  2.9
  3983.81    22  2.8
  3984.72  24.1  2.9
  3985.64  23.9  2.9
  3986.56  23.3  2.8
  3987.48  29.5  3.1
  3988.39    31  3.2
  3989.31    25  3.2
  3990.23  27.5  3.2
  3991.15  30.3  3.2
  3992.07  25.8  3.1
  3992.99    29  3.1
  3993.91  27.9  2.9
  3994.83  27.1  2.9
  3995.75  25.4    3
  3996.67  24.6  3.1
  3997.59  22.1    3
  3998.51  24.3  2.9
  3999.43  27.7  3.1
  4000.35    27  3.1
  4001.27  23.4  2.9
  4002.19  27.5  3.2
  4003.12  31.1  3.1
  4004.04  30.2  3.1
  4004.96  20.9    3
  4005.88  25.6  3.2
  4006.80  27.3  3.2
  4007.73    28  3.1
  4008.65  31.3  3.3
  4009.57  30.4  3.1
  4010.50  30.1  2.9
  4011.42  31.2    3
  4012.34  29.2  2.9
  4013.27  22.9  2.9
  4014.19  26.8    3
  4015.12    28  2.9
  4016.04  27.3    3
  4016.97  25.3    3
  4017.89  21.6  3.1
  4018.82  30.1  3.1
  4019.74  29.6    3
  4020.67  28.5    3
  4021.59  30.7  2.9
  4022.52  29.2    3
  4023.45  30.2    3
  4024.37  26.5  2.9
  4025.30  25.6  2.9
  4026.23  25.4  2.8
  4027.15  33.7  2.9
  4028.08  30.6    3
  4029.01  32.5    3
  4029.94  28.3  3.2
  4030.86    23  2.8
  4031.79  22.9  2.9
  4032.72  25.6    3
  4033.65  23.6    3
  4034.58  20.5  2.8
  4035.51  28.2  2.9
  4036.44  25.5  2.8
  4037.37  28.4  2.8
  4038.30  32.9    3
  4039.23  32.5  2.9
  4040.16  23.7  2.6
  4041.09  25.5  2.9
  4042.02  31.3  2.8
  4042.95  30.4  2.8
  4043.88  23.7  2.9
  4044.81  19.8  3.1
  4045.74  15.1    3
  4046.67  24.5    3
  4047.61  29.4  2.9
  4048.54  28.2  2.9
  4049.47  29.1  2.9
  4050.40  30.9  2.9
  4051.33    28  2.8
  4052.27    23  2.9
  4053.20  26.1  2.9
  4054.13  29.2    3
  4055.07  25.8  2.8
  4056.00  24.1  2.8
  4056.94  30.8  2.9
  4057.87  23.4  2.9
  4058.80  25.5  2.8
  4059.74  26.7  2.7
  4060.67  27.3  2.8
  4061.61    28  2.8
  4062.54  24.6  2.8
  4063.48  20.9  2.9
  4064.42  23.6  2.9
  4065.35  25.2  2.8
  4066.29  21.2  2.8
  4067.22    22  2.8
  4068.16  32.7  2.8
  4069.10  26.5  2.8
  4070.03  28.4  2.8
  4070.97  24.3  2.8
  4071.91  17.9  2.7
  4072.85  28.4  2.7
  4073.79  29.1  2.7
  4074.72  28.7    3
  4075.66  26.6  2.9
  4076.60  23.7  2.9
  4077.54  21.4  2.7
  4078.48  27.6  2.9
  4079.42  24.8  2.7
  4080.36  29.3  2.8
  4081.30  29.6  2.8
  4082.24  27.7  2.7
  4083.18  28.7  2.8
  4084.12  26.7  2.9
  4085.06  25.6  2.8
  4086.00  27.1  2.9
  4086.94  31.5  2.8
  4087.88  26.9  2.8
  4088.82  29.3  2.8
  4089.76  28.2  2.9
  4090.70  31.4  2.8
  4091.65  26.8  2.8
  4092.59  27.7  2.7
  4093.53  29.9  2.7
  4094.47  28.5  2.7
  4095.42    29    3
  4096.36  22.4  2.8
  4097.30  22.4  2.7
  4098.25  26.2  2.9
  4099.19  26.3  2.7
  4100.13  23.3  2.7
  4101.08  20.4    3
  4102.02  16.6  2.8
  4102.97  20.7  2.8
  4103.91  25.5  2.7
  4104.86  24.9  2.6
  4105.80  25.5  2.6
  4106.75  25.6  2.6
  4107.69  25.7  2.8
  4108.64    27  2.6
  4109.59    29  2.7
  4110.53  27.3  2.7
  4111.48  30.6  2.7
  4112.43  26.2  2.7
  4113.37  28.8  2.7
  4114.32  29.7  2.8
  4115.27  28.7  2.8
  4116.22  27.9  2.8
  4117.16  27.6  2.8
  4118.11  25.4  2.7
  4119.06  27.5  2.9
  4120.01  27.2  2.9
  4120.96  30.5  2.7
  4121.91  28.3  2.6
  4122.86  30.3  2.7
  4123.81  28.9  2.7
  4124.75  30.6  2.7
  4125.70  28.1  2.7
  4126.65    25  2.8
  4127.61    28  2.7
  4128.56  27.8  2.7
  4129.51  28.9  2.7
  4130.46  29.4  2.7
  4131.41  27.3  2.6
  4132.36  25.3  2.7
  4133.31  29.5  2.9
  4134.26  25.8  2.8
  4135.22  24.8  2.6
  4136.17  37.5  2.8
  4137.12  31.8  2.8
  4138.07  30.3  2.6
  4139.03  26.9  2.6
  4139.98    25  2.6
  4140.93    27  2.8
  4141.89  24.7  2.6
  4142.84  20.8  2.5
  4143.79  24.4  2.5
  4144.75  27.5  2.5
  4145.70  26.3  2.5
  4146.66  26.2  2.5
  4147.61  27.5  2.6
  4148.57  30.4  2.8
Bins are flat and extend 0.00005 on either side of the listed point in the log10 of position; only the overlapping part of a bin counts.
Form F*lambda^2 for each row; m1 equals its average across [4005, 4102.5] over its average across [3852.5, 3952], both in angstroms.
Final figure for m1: 1.5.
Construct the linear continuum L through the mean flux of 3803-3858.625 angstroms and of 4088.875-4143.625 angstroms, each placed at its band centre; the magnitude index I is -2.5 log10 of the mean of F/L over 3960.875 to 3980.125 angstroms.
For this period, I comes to 0.50 mag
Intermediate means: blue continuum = 19.5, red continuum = 27.1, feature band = 14.7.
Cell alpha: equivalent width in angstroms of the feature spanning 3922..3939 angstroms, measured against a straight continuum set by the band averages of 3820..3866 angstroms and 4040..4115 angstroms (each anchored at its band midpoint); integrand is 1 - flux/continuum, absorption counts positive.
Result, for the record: 8.3 angstroms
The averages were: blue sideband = 18.2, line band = 10.8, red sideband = 26.2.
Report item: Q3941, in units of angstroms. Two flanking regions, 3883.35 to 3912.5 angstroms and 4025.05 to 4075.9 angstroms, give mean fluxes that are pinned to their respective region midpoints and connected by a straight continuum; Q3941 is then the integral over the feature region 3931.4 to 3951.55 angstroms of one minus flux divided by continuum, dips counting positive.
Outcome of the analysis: 7.4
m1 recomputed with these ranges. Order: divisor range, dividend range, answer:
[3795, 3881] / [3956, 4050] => 1.31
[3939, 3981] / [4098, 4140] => 1.68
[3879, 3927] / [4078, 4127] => 1.45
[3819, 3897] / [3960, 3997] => 1.12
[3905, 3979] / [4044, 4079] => 1.62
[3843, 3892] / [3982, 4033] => 1.38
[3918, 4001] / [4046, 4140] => 1.56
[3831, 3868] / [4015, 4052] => 1.53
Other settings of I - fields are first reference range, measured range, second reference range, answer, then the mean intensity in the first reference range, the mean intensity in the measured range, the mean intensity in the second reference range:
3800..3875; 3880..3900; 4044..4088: 0.069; 20.2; 20.2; 26.1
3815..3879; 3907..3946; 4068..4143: 0.303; 19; 16.1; 27.1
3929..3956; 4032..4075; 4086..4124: -0.140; 14.5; 26.1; 26.9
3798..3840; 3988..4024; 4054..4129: -0.143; 18.5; 27.5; 26.6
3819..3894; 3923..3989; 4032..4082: 0.327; 19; 16.7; 26.1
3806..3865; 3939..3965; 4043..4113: 0.196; 19.1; 18.8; 26.1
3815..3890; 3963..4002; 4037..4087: 0.122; 18.8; 21.1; 26.4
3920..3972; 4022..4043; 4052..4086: -0.213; 14.8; 27.6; 26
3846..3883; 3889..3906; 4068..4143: 0.083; 21.7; 20.8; 27.1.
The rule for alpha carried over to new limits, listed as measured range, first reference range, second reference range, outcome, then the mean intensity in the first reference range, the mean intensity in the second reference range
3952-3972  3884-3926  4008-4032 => 7.2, 20.6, 28.2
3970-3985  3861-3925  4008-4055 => 2.7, 21.1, 27.3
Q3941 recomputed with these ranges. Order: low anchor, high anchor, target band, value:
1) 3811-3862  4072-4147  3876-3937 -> 5.48 angstroms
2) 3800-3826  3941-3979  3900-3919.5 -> -2.77 angstroms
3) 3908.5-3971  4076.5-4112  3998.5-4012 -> -4.78 angstroms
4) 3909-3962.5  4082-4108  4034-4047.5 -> -1.69 angstroms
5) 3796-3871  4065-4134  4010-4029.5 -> -2.73 angstroms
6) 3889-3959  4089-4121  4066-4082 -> -0.65 angstroms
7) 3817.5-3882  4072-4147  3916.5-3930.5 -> 2.66 angstroms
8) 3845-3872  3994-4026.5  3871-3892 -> 3.95 angstroms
